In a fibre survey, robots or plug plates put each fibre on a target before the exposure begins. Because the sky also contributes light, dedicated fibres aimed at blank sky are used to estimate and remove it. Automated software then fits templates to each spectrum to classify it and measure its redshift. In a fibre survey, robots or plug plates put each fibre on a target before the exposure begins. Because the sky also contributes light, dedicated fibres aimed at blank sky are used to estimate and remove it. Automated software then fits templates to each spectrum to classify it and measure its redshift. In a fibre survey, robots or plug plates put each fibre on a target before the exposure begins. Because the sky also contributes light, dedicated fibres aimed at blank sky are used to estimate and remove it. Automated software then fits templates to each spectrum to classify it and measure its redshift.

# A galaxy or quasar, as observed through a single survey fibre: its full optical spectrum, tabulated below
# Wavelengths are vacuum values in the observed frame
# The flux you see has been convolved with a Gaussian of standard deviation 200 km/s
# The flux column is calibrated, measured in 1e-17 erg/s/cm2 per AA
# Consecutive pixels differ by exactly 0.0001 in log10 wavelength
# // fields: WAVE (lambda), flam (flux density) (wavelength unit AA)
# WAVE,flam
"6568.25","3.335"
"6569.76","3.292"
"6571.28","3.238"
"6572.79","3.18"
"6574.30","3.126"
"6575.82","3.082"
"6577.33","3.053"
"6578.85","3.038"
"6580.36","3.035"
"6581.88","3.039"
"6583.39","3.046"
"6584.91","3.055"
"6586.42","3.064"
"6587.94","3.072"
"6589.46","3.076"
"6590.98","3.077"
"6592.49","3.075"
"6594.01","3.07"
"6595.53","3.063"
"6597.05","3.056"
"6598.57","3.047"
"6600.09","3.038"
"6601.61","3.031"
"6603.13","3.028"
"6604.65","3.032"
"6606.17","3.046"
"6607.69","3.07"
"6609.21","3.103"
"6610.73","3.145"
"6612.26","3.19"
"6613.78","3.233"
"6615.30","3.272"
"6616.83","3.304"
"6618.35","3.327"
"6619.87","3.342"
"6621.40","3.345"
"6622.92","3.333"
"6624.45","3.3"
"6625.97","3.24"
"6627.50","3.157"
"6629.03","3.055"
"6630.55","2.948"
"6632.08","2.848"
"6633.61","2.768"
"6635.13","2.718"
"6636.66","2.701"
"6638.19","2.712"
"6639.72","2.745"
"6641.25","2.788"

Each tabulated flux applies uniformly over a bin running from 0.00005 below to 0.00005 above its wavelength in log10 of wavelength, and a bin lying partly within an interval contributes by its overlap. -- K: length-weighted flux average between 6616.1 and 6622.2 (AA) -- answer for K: 3.33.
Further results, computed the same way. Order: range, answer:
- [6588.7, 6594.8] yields 3.07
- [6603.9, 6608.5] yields 3.05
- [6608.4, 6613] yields 3.14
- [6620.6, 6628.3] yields 3.27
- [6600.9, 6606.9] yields 3.04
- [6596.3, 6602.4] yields 3.04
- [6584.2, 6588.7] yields 3.06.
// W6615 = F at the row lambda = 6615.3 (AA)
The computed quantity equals 3.272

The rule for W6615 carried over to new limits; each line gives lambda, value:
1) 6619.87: 3.342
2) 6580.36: 3.035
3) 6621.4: 3.345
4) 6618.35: 3.327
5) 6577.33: 3.053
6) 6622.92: 3.333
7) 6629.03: 3.055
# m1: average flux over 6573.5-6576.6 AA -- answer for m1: 3.11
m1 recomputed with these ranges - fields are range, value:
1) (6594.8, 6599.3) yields 3.05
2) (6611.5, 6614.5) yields 3.21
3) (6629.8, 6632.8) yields 2.9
